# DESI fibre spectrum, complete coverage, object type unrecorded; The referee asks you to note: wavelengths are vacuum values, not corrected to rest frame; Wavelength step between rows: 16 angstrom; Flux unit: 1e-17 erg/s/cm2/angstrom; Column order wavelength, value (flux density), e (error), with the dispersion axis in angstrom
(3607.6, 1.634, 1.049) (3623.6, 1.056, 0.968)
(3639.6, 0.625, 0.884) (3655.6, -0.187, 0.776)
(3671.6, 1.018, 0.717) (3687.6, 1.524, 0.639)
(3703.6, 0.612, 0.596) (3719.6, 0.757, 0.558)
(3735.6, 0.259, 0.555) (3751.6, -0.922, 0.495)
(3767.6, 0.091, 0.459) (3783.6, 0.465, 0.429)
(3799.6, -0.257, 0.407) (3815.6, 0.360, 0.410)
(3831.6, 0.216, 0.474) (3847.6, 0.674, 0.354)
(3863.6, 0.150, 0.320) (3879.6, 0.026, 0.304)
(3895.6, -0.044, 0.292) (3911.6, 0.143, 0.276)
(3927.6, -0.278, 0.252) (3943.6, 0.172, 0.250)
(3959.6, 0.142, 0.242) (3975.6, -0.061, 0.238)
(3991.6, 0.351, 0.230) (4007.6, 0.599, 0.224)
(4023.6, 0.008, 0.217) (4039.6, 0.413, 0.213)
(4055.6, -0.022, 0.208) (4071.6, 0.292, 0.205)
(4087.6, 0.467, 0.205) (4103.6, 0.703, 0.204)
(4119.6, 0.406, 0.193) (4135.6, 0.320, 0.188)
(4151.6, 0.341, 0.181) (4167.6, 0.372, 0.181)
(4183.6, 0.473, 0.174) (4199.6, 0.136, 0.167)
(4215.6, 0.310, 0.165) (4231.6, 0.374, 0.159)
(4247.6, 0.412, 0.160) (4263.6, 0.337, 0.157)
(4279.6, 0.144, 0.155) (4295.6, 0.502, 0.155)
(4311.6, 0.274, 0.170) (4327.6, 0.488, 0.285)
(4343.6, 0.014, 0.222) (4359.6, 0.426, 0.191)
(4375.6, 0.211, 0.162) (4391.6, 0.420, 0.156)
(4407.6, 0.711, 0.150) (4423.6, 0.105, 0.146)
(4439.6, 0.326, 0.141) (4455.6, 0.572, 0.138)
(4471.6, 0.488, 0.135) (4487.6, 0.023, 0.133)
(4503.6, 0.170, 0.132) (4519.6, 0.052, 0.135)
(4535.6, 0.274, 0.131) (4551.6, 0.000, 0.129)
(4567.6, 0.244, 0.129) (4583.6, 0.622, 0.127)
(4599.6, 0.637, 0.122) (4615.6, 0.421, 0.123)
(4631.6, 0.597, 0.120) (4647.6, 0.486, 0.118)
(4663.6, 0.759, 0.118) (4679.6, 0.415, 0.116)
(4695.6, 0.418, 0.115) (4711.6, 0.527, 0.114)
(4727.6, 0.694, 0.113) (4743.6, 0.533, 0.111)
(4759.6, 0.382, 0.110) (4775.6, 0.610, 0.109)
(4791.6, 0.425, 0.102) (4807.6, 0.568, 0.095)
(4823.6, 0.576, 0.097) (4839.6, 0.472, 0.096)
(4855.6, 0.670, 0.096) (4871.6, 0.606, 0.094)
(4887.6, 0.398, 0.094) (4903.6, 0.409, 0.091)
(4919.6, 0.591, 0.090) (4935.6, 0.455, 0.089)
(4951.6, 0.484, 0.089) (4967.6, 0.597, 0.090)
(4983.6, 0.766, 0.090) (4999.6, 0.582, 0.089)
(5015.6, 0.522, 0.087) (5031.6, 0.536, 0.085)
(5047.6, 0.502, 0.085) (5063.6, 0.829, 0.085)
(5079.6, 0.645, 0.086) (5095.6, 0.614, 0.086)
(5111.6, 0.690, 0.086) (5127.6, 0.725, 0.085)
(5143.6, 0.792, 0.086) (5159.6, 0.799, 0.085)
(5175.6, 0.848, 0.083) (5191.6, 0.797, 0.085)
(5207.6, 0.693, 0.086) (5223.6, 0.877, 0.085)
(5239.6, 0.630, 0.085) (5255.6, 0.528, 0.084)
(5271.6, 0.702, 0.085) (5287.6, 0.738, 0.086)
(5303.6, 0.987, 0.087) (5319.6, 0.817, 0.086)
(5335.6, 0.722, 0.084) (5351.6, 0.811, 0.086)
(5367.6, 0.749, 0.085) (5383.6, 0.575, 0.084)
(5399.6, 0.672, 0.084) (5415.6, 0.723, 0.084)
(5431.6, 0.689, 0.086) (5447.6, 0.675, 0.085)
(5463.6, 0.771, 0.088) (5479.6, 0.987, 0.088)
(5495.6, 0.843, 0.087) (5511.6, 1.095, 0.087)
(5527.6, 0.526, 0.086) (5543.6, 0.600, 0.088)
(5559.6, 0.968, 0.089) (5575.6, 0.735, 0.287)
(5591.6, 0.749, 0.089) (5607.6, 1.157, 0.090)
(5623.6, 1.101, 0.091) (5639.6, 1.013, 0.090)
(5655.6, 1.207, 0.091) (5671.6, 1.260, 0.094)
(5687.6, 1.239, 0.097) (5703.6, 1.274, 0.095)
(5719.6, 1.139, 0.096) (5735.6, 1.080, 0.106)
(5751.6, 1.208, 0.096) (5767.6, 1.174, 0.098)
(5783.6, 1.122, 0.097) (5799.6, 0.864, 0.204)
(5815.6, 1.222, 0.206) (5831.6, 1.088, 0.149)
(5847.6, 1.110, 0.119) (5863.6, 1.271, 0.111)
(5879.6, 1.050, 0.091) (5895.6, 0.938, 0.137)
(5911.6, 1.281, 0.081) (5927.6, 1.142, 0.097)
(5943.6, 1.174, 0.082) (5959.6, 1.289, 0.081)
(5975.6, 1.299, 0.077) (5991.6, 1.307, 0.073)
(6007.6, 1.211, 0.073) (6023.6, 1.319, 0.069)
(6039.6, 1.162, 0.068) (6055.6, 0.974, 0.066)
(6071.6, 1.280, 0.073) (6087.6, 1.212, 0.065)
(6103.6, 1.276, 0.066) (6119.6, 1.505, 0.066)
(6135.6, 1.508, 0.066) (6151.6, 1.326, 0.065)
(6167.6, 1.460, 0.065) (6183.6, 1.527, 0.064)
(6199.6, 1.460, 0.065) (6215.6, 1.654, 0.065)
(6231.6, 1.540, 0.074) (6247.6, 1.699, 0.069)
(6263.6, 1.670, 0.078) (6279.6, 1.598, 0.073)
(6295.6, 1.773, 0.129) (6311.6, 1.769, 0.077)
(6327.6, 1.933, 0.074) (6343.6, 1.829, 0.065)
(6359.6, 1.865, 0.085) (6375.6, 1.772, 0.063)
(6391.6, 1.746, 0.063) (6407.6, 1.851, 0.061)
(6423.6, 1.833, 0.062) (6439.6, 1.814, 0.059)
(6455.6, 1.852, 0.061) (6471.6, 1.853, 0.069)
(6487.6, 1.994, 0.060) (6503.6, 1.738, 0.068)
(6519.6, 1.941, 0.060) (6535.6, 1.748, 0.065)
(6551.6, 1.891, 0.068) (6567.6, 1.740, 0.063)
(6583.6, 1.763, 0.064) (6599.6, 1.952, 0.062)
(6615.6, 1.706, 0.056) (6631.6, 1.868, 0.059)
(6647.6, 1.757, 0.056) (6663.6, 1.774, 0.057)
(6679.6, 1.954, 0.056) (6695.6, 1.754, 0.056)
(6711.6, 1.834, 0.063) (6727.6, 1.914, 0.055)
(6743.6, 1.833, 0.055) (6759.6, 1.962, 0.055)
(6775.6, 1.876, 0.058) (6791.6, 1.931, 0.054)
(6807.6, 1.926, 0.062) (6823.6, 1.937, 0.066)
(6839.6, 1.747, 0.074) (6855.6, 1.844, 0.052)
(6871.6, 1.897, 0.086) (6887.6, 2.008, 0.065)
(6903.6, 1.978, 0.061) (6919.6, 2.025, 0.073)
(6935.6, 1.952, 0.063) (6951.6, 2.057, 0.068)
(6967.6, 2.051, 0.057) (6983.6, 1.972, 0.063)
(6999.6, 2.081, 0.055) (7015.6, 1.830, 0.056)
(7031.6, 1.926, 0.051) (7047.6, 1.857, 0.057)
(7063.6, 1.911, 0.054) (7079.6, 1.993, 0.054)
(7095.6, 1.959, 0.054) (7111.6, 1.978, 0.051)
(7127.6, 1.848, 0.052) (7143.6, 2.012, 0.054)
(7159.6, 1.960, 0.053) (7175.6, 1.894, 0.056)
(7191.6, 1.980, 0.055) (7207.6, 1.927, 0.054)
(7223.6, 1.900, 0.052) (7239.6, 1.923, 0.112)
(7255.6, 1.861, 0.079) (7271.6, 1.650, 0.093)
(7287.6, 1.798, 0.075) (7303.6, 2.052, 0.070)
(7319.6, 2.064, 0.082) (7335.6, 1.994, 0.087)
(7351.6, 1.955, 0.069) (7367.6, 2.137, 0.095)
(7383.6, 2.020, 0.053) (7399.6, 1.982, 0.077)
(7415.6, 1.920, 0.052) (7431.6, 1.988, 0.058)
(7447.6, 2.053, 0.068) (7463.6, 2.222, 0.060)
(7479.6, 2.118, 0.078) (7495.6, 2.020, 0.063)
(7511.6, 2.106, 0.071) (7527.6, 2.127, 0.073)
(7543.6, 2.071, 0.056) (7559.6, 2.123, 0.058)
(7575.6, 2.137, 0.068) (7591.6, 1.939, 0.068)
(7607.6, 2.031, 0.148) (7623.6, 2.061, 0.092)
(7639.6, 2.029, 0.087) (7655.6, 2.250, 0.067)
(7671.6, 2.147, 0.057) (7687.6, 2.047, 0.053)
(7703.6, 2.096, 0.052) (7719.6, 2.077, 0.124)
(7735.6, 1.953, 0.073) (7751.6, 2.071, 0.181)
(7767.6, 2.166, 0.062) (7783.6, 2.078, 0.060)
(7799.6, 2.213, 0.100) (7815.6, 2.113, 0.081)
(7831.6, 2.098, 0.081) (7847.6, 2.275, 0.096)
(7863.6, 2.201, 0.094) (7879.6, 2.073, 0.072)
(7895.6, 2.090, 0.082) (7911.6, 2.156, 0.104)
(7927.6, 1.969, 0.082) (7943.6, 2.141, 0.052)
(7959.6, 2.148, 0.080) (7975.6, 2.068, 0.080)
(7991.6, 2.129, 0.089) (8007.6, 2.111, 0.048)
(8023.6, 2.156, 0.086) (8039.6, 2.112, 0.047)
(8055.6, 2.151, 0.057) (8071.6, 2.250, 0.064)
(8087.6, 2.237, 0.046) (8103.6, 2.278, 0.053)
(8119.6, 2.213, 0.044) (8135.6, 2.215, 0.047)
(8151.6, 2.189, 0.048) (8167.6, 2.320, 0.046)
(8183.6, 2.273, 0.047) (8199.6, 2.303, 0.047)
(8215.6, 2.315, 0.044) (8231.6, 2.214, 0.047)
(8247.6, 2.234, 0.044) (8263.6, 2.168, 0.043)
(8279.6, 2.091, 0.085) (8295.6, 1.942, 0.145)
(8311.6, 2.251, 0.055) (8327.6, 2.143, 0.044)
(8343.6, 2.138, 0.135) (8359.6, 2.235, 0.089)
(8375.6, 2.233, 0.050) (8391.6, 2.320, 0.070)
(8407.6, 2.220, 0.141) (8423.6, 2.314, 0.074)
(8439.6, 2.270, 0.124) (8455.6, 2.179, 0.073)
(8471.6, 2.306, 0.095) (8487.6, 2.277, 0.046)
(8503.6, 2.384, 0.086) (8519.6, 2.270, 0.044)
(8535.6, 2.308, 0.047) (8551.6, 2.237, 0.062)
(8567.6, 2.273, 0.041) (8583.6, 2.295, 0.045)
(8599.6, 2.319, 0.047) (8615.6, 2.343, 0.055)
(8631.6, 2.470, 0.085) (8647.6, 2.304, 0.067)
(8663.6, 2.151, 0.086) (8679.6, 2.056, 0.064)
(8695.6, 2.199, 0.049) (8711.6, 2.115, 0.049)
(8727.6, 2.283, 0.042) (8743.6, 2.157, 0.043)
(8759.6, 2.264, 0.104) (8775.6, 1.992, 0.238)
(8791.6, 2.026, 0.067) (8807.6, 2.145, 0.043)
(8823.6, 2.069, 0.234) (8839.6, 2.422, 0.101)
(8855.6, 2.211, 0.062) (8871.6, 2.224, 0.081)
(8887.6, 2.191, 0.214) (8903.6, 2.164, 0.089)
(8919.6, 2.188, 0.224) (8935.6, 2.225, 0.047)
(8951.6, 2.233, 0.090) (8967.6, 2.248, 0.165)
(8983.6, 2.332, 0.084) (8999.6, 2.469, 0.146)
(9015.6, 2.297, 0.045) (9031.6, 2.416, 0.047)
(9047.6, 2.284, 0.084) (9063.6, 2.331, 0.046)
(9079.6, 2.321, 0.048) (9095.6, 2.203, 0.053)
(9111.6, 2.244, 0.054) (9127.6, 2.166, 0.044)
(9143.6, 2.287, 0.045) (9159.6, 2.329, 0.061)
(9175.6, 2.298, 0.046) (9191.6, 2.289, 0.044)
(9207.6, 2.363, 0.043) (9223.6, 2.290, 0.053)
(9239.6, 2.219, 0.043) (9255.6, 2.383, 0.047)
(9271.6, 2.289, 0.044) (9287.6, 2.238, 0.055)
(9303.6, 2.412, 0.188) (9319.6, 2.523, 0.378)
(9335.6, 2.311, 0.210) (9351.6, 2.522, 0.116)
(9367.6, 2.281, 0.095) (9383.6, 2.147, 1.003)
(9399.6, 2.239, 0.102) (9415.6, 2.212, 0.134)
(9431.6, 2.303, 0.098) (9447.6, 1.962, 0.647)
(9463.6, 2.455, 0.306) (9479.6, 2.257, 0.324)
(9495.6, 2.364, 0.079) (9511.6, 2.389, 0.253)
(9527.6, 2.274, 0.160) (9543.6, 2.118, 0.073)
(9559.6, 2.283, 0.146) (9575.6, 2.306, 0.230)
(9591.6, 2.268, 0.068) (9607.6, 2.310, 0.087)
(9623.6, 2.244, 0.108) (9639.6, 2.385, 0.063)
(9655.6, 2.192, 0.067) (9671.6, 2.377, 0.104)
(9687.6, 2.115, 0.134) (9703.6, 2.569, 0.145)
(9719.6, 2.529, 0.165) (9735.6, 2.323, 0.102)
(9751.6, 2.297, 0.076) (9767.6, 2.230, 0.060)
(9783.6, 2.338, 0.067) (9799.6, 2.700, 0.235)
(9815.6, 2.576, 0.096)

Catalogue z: 0.41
